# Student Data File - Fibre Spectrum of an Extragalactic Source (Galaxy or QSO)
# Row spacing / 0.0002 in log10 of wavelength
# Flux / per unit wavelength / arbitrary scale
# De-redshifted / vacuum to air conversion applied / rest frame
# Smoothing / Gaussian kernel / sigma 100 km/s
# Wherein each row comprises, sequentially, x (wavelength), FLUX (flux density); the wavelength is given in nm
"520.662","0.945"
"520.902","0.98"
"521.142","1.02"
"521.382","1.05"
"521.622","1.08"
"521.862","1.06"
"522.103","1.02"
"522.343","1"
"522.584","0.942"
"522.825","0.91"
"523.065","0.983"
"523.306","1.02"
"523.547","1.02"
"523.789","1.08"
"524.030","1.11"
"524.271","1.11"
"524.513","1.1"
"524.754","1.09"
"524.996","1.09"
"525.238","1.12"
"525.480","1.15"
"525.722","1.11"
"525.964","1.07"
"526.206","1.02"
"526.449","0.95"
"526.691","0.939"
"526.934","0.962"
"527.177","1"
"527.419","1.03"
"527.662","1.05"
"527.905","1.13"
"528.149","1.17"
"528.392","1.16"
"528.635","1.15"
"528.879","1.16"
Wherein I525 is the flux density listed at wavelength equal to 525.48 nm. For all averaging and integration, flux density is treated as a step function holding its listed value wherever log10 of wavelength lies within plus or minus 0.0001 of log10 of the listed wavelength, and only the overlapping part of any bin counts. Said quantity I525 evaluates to 1.15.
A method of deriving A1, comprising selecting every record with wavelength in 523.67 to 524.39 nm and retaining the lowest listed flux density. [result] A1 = 1.08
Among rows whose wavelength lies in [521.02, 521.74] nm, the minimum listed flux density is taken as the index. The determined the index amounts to 1.02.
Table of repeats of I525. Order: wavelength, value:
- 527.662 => 1.05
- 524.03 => 1.11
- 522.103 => 1.02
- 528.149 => 1.17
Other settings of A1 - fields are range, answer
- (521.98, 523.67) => 0.91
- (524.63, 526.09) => 1.07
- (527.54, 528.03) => 1.05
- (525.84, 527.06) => 0.939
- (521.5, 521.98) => 1.06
